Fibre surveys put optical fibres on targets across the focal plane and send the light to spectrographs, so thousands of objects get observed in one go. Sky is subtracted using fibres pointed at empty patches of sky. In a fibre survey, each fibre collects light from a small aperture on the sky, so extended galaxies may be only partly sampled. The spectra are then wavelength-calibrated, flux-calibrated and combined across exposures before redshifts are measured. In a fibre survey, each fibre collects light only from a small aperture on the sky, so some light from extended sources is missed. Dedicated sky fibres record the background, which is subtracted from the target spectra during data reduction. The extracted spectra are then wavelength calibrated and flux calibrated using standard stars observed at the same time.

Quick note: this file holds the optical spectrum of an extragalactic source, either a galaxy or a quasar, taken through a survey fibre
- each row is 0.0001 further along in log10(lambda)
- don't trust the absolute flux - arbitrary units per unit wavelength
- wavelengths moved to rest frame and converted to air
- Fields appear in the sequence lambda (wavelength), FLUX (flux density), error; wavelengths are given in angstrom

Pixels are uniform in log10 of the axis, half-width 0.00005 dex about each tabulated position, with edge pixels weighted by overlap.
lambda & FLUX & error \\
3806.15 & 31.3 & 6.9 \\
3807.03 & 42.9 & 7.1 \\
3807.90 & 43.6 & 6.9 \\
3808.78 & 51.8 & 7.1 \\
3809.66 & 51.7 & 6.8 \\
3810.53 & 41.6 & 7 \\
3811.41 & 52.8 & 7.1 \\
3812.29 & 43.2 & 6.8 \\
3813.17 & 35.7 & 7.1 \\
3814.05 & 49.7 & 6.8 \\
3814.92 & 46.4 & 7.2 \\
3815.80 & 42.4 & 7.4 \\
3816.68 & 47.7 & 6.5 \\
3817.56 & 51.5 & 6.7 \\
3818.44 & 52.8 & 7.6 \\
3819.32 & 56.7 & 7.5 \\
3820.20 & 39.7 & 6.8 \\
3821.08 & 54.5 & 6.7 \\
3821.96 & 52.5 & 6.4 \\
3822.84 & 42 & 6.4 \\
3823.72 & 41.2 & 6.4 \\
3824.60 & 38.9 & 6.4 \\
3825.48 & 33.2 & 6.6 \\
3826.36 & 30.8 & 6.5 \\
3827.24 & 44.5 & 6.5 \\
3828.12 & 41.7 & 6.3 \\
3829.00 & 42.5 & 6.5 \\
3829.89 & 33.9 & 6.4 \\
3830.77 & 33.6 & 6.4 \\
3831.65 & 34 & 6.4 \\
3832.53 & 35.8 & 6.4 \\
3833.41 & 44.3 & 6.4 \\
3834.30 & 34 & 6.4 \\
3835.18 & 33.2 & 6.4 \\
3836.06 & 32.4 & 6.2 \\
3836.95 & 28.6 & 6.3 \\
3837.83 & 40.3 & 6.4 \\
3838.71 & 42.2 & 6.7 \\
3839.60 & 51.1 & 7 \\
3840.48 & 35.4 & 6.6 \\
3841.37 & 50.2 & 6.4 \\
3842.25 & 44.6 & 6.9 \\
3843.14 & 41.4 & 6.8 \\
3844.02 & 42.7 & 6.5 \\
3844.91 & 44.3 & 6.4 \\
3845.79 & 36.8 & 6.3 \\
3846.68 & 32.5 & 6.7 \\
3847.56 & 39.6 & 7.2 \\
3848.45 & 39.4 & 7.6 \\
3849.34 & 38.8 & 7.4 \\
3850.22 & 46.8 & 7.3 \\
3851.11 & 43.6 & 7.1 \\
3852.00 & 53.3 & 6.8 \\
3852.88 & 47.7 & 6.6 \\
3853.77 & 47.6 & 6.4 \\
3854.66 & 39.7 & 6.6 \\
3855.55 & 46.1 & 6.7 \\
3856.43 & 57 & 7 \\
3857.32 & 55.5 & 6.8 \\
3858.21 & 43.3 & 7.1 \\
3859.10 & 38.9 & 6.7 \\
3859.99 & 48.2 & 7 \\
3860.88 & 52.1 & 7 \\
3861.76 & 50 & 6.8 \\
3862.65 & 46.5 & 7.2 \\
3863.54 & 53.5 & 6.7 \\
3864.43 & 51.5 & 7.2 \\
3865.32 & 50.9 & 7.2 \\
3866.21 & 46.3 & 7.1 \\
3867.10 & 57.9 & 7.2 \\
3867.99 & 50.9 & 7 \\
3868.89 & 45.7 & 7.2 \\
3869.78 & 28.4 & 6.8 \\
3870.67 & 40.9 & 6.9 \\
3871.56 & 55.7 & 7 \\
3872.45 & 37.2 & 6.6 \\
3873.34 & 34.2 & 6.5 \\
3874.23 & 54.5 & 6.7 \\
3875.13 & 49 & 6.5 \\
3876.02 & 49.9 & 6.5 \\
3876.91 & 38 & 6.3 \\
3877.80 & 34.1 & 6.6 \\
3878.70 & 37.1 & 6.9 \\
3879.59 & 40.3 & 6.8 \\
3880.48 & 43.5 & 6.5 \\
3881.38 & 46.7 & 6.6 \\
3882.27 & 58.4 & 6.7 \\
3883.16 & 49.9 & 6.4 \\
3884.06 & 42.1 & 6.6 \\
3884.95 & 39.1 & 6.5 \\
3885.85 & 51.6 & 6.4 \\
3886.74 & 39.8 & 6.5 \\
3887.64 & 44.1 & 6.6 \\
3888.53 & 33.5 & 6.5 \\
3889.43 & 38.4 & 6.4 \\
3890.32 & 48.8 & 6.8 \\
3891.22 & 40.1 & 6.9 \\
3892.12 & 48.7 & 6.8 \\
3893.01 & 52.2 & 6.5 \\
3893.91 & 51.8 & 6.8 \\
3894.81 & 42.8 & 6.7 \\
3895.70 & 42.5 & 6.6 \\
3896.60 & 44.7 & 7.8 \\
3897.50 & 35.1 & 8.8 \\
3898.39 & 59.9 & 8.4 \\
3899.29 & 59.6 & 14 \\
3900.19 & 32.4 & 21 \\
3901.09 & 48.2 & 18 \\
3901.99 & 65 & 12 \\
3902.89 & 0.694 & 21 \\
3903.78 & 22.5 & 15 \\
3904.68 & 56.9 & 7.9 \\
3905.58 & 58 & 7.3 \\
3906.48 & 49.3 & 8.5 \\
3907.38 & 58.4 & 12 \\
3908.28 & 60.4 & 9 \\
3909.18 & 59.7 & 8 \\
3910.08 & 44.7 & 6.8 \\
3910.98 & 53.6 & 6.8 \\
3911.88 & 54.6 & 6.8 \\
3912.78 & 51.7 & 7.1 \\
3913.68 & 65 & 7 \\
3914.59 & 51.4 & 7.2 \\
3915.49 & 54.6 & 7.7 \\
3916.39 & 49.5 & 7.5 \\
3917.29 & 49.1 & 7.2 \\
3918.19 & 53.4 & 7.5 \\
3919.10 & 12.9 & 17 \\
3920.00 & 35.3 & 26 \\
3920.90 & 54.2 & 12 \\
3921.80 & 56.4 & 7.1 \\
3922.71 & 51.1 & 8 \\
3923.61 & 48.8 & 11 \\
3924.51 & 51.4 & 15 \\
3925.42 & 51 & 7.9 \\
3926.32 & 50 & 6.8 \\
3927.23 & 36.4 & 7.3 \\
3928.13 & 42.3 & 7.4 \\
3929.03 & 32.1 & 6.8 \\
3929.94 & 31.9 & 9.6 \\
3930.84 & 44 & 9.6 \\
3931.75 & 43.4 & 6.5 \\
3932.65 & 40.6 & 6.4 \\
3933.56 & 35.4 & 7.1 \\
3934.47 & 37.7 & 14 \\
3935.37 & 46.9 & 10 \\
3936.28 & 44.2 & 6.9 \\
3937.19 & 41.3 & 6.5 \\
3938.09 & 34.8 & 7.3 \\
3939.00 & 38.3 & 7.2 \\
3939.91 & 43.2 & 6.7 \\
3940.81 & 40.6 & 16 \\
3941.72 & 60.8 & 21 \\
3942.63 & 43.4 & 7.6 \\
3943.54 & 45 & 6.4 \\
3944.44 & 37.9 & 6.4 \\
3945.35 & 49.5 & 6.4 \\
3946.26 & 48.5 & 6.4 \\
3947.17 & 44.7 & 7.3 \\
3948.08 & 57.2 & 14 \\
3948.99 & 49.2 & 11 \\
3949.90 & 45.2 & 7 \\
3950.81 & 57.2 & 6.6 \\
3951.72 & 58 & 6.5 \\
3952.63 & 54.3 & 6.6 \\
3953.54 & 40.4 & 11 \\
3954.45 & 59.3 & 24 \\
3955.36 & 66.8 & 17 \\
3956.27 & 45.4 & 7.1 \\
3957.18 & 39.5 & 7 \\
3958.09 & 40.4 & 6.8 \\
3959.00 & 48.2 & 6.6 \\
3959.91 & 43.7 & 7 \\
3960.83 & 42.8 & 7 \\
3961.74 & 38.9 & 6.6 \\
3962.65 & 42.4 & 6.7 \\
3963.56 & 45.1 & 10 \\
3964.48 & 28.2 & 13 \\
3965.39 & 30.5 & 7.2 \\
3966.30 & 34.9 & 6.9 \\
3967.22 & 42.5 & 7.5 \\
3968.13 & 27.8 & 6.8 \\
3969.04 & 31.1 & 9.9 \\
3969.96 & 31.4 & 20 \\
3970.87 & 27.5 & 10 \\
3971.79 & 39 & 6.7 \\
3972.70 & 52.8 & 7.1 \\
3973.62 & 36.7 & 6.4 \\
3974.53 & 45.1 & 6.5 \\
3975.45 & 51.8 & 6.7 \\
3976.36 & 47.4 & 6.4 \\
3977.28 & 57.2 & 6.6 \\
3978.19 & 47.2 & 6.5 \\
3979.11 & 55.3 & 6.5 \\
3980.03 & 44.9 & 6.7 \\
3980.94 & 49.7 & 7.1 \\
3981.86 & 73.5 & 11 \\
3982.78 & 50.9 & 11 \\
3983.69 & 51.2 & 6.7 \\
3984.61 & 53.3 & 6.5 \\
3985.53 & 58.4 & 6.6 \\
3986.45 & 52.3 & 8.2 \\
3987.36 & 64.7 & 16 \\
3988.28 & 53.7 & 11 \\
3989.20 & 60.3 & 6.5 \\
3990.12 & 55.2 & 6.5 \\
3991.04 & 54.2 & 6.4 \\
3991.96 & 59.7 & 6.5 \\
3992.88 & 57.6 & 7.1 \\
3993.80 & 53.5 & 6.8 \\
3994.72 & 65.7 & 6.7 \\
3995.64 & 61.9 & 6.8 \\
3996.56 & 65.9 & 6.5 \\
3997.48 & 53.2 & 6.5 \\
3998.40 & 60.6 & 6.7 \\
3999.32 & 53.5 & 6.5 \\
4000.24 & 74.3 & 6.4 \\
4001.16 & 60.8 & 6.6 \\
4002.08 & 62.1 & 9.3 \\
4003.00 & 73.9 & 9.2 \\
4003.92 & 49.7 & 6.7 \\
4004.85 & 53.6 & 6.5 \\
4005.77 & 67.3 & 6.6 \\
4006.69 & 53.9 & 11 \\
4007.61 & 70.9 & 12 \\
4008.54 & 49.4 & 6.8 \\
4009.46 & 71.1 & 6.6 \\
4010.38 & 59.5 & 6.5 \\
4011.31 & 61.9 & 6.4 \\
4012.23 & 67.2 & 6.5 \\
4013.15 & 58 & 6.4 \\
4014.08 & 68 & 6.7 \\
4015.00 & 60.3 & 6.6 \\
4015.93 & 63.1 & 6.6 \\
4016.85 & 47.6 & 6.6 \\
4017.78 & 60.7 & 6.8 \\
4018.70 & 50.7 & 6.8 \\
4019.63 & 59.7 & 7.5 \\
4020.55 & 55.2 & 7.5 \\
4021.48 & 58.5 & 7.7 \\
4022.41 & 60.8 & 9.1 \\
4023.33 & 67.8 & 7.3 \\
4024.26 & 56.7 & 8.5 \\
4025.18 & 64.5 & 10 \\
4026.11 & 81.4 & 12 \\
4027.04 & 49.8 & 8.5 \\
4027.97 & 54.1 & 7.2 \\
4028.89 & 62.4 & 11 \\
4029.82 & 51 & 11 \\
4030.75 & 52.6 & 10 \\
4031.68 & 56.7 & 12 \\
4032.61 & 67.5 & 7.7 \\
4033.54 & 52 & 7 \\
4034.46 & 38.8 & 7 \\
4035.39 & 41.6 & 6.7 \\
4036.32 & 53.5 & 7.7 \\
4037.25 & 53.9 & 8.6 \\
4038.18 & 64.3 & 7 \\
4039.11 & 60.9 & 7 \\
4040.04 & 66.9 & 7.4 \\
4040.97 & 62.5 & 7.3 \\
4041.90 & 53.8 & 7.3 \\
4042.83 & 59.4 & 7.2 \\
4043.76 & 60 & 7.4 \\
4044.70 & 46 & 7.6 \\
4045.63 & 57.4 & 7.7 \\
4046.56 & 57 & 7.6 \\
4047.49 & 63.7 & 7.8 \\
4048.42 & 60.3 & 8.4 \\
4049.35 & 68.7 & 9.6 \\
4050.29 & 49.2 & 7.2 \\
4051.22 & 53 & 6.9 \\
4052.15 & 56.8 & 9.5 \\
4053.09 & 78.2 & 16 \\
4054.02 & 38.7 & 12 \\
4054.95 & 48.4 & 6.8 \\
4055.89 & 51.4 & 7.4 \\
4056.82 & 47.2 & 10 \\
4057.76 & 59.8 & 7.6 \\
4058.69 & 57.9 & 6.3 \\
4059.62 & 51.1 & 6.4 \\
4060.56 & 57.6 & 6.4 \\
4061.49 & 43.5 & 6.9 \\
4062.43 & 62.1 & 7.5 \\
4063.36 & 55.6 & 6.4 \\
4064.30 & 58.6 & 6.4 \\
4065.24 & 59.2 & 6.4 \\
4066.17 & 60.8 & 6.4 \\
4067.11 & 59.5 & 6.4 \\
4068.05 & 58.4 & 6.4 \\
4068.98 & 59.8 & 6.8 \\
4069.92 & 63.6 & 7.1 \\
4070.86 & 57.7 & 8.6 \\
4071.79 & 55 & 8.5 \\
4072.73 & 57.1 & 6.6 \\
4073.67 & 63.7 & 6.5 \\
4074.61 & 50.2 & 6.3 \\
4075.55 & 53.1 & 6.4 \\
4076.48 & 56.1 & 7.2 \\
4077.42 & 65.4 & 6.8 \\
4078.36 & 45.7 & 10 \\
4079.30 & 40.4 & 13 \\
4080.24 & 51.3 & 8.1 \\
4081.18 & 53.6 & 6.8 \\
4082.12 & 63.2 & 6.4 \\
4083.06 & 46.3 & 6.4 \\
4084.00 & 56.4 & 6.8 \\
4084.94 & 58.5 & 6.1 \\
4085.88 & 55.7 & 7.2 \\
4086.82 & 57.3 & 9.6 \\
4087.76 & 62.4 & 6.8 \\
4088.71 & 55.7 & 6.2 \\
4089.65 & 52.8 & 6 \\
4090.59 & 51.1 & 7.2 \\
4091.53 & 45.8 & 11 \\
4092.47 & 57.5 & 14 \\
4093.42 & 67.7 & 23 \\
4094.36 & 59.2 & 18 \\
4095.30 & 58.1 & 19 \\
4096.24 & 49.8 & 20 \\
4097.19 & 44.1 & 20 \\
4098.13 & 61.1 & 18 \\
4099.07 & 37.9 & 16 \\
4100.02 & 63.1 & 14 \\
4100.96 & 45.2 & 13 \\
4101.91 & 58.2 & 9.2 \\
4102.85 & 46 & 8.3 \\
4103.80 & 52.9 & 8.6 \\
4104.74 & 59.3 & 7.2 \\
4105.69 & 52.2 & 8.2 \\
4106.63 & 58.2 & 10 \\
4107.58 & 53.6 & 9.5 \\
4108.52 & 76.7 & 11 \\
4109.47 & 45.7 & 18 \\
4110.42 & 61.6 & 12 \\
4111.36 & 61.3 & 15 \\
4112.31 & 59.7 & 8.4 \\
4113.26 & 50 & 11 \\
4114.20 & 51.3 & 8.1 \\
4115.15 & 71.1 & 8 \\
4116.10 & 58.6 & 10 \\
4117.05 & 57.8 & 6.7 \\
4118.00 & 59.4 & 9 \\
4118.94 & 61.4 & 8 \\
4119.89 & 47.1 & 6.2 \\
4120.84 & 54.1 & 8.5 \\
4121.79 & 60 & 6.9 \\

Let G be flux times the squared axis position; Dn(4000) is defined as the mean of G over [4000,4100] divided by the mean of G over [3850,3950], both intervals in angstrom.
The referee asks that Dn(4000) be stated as 1.3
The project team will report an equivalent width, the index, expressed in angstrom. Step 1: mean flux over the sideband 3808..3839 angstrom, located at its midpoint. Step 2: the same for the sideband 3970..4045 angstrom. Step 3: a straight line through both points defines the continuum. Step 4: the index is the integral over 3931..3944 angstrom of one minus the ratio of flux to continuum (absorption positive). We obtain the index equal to 2.2 angstrom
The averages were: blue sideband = 42.2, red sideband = 56.8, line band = 42.6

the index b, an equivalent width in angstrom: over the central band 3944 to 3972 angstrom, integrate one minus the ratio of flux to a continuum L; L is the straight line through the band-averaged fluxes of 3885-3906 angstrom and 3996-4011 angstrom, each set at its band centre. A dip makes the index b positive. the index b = 5.4 angstrom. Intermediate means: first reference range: 44.1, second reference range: 61.2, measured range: 43.5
